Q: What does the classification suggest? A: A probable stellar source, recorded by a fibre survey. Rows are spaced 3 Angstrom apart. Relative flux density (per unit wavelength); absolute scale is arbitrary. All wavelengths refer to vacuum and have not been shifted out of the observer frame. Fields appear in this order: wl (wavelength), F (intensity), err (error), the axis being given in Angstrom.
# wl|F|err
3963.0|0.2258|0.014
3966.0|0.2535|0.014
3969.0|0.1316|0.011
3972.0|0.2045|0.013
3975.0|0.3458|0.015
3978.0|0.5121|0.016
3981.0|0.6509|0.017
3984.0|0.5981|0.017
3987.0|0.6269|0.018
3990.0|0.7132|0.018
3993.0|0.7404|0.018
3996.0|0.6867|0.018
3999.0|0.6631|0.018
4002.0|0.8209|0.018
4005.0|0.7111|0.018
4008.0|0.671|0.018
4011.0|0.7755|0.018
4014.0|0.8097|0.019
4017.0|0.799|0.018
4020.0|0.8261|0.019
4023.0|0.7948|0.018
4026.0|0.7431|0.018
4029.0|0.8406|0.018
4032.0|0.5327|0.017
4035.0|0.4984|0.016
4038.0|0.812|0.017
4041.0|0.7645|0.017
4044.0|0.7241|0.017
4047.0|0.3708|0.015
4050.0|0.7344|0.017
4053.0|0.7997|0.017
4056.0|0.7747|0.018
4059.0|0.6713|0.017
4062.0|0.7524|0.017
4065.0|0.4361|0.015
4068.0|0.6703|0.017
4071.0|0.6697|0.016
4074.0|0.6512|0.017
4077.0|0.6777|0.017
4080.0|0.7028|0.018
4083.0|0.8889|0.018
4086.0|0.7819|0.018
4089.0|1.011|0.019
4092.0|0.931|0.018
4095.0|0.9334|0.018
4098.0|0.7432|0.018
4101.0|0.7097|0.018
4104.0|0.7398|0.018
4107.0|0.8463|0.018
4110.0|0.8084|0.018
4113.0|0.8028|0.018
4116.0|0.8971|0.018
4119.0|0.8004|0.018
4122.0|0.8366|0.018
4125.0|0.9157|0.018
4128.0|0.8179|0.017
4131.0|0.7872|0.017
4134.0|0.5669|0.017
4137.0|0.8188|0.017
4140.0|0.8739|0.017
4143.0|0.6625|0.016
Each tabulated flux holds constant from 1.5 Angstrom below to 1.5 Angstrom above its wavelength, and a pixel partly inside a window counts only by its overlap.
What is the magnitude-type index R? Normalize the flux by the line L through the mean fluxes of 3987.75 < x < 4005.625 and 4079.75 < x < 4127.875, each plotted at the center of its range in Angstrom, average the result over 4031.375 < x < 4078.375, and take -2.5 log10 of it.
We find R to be 0.184 mag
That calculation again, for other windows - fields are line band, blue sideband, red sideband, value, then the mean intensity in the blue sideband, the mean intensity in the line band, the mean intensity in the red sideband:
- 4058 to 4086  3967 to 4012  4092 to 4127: 0.10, 0.584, 0.686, 0.826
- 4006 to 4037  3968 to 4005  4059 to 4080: -0.21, 0.57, 0.73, 0.649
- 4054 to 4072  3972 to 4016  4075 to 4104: 0.15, 0.652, 0.666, 0.813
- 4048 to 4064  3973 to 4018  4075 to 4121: 0.05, 0.668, 0.725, 0.817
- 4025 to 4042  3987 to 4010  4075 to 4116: 0.08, 0.711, 0.695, 0.815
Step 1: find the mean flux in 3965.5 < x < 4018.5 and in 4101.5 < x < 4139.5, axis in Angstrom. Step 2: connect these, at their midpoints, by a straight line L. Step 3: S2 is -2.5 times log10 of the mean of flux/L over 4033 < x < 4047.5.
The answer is 0.05 mag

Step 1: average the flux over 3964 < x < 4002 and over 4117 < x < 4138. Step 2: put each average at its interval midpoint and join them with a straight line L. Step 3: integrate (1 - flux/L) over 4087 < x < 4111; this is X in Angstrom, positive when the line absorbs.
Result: -3.3 Angstrom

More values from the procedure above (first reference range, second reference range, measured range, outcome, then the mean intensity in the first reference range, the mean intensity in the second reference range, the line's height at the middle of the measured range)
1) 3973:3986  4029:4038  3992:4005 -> -4.03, 0.518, 0.619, 0.554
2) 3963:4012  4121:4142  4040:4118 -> -4.22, 0.556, 0.798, 0.71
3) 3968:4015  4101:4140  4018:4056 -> -1.86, 0.607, 0.802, 0.676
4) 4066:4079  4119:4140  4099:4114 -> -0.76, 0.66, 0.797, 0.742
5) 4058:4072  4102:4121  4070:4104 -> -3.26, 0.638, 0.814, 0.721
